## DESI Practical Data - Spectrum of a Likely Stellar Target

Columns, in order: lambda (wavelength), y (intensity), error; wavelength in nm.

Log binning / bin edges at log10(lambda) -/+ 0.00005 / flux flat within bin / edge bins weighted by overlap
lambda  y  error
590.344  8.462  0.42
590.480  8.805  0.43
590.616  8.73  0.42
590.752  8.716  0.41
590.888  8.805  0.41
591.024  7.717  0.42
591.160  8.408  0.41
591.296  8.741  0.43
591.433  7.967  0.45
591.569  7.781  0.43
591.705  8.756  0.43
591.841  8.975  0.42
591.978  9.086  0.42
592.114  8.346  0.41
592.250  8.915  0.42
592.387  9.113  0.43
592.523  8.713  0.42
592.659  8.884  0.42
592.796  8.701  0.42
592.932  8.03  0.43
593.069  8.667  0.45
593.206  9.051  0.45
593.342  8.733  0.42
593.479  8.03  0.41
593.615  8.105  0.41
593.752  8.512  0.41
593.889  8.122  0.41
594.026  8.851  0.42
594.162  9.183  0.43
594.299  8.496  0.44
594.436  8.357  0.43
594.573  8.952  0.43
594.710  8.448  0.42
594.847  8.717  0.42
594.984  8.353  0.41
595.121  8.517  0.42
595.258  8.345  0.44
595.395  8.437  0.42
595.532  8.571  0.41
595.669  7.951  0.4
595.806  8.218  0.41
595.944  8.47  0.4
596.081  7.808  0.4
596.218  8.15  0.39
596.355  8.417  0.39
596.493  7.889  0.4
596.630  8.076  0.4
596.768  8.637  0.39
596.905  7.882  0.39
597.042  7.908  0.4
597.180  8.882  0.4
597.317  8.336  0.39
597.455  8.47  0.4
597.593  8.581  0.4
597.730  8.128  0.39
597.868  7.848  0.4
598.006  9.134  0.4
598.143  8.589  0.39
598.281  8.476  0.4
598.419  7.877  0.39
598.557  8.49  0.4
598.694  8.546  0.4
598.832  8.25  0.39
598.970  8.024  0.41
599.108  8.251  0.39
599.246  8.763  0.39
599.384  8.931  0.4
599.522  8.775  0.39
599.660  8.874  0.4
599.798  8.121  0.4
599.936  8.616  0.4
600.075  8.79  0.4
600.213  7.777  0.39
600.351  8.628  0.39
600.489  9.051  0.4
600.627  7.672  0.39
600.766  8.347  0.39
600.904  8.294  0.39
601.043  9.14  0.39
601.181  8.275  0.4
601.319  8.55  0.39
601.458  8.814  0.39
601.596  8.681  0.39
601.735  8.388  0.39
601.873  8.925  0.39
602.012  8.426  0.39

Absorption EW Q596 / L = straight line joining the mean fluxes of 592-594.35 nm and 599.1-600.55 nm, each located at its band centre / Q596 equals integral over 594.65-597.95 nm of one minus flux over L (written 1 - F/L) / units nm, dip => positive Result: 0.124 nm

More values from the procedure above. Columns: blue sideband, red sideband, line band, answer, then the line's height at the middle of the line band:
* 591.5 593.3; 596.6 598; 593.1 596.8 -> 0.03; 8.5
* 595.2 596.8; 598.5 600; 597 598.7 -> 0.00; 8.4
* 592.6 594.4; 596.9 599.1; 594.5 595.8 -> 0.00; 8.48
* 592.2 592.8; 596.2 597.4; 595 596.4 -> 0.02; 8.41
